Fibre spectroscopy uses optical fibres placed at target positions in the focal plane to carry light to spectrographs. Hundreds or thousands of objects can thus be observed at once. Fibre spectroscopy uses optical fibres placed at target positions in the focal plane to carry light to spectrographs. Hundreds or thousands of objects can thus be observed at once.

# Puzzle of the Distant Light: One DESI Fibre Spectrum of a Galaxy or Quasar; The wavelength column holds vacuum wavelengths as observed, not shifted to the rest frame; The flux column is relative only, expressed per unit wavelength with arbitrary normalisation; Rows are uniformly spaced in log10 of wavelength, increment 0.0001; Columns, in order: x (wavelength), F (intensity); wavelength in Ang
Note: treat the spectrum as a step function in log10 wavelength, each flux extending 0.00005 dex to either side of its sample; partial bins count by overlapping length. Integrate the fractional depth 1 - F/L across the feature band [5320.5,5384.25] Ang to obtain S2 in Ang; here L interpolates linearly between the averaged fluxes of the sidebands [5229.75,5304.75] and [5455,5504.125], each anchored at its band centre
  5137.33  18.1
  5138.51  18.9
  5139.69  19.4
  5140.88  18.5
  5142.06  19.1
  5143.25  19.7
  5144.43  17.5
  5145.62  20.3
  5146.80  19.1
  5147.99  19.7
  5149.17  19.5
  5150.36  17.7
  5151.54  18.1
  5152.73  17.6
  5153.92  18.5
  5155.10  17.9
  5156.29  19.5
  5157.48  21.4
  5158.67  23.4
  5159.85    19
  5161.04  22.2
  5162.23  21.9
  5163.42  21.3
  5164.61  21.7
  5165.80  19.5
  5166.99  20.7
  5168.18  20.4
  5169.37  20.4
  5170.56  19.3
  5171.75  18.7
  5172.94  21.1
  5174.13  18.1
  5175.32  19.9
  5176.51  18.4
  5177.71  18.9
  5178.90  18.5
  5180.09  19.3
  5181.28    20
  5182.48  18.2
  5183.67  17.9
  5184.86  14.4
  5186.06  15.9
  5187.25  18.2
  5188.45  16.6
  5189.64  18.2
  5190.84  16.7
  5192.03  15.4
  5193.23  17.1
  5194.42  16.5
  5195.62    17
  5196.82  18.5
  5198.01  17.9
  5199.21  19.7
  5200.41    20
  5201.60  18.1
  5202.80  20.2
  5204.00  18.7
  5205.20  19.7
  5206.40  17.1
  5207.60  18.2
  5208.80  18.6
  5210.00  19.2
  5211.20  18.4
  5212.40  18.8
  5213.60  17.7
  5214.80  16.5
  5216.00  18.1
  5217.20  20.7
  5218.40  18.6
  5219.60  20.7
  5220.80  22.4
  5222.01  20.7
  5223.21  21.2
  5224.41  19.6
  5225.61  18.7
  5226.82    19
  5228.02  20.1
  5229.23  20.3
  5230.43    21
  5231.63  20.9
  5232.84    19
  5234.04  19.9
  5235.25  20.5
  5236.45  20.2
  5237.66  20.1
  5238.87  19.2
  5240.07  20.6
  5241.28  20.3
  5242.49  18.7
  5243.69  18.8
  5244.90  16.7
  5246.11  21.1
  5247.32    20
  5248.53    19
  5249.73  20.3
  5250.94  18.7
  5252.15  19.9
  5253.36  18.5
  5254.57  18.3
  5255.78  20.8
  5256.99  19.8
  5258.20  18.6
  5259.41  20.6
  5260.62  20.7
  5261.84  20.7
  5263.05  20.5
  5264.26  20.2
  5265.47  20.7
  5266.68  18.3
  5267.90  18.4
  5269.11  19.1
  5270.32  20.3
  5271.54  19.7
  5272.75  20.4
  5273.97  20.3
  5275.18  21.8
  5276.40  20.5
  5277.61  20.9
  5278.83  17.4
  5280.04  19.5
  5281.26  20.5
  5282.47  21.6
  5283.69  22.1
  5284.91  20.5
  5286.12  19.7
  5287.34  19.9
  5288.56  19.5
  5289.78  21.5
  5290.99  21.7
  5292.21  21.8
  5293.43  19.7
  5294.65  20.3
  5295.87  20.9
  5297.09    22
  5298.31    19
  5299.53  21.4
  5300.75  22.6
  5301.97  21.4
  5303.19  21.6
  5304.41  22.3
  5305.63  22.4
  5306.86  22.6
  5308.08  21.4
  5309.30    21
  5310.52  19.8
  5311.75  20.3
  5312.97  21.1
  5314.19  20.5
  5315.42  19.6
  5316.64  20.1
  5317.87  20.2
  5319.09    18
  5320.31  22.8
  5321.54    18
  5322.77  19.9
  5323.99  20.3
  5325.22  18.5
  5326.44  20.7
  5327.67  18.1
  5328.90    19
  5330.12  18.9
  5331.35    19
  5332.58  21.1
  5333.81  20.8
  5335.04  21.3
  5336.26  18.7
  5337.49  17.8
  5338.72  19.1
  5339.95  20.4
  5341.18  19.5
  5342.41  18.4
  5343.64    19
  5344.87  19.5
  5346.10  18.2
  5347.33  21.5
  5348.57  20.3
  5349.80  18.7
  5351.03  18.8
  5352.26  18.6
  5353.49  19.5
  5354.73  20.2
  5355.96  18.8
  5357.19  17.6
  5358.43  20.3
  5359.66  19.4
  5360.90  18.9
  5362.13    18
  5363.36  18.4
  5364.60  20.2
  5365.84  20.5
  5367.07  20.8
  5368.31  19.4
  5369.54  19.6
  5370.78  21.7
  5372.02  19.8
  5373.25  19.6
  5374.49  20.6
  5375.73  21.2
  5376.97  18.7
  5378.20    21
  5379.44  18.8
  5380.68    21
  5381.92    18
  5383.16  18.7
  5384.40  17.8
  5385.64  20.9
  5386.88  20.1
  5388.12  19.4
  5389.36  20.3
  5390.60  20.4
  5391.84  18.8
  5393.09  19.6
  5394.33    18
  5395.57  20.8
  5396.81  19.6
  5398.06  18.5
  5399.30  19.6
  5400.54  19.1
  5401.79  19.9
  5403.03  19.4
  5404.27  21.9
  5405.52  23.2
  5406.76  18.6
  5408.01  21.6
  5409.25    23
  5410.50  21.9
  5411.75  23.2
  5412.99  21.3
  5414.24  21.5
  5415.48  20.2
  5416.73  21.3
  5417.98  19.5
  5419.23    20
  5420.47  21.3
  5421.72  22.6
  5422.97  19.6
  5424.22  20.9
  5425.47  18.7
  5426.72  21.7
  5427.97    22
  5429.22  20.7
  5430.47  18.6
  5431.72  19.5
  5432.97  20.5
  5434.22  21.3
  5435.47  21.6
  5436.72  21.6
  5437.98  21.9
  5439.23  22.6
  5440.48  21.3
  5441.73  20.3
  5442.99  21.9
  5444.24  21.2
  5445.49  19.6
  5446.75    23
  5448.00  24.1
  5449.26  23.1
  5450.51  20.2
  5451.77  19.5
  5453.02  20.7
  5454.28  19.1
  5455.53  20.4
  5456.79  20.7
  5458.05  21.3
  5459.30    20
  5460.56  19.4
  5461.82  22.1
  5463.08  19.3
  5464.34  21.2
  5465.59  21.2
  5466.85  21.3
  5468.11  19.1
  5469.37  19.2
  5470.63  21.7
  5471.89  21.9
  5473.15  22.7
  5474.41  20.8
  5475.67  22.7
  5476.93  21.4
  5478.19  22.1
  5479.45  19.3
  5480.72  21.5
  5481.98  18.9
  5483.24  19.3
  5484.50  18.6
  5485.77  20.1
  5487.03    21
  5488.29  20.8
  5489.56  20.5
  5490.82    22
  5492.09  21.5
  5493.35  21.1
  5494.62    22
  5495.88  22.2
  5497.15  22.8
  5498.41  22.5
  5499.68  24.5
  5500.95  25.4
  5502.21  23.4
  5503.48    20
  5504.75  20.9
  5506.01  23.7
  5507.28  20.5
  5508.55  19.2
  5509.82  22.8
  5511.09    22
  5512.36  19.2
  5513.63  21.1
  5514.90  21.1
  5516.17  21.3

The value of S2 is 3.28 Ang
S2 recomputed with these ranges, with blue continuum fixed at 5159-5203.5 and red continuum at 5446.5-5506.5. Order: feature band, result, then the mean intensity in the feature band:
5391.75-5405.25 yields 0.6 Ang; 19.7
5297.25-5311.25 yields -1.1 Ang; 21.4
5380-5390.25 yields 0.5 Ang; 19.5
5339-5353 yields 0.6 Ang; 19.4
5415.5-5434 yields 0.3 Ang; 20.5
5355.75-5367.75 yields 0.6 Ang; 19.3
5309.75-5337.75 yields 0.3 Ang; 19.8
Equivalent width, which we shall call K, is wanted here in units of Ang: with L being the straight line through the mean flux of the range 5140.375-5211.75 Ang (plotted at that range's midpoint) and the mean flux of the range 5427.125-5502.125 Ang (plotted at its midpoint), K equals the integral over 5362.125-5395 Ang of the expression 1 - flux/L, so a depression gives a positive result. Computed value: 1.2 Ang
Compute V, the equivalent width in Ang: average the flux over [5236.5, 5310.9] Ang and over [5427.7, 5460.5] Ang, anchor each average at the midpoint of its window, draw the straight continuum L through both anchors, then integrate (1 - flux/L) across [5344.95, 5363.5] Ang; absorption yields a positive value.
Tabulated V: 1.3 Ang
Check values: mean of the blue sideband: 20.3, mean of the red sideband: 21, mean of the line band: 19.2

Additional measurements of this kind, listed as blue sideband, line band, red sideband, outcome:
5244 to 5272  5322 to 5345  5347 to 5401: 0.1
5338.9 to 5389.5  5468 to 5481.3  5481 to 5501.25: 0.0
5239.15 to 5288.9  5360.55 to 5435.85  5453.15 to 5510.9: 1.6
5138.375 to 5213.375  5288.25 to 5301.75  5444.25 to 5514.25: -0.8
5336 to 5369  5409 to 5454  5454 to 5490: -2.2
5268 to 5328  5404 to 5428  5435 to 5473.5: -0.3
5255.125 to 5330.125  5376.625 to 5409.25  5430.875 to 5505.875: 1.6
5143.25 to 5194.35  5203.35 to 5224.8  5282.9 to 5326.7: 0.4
